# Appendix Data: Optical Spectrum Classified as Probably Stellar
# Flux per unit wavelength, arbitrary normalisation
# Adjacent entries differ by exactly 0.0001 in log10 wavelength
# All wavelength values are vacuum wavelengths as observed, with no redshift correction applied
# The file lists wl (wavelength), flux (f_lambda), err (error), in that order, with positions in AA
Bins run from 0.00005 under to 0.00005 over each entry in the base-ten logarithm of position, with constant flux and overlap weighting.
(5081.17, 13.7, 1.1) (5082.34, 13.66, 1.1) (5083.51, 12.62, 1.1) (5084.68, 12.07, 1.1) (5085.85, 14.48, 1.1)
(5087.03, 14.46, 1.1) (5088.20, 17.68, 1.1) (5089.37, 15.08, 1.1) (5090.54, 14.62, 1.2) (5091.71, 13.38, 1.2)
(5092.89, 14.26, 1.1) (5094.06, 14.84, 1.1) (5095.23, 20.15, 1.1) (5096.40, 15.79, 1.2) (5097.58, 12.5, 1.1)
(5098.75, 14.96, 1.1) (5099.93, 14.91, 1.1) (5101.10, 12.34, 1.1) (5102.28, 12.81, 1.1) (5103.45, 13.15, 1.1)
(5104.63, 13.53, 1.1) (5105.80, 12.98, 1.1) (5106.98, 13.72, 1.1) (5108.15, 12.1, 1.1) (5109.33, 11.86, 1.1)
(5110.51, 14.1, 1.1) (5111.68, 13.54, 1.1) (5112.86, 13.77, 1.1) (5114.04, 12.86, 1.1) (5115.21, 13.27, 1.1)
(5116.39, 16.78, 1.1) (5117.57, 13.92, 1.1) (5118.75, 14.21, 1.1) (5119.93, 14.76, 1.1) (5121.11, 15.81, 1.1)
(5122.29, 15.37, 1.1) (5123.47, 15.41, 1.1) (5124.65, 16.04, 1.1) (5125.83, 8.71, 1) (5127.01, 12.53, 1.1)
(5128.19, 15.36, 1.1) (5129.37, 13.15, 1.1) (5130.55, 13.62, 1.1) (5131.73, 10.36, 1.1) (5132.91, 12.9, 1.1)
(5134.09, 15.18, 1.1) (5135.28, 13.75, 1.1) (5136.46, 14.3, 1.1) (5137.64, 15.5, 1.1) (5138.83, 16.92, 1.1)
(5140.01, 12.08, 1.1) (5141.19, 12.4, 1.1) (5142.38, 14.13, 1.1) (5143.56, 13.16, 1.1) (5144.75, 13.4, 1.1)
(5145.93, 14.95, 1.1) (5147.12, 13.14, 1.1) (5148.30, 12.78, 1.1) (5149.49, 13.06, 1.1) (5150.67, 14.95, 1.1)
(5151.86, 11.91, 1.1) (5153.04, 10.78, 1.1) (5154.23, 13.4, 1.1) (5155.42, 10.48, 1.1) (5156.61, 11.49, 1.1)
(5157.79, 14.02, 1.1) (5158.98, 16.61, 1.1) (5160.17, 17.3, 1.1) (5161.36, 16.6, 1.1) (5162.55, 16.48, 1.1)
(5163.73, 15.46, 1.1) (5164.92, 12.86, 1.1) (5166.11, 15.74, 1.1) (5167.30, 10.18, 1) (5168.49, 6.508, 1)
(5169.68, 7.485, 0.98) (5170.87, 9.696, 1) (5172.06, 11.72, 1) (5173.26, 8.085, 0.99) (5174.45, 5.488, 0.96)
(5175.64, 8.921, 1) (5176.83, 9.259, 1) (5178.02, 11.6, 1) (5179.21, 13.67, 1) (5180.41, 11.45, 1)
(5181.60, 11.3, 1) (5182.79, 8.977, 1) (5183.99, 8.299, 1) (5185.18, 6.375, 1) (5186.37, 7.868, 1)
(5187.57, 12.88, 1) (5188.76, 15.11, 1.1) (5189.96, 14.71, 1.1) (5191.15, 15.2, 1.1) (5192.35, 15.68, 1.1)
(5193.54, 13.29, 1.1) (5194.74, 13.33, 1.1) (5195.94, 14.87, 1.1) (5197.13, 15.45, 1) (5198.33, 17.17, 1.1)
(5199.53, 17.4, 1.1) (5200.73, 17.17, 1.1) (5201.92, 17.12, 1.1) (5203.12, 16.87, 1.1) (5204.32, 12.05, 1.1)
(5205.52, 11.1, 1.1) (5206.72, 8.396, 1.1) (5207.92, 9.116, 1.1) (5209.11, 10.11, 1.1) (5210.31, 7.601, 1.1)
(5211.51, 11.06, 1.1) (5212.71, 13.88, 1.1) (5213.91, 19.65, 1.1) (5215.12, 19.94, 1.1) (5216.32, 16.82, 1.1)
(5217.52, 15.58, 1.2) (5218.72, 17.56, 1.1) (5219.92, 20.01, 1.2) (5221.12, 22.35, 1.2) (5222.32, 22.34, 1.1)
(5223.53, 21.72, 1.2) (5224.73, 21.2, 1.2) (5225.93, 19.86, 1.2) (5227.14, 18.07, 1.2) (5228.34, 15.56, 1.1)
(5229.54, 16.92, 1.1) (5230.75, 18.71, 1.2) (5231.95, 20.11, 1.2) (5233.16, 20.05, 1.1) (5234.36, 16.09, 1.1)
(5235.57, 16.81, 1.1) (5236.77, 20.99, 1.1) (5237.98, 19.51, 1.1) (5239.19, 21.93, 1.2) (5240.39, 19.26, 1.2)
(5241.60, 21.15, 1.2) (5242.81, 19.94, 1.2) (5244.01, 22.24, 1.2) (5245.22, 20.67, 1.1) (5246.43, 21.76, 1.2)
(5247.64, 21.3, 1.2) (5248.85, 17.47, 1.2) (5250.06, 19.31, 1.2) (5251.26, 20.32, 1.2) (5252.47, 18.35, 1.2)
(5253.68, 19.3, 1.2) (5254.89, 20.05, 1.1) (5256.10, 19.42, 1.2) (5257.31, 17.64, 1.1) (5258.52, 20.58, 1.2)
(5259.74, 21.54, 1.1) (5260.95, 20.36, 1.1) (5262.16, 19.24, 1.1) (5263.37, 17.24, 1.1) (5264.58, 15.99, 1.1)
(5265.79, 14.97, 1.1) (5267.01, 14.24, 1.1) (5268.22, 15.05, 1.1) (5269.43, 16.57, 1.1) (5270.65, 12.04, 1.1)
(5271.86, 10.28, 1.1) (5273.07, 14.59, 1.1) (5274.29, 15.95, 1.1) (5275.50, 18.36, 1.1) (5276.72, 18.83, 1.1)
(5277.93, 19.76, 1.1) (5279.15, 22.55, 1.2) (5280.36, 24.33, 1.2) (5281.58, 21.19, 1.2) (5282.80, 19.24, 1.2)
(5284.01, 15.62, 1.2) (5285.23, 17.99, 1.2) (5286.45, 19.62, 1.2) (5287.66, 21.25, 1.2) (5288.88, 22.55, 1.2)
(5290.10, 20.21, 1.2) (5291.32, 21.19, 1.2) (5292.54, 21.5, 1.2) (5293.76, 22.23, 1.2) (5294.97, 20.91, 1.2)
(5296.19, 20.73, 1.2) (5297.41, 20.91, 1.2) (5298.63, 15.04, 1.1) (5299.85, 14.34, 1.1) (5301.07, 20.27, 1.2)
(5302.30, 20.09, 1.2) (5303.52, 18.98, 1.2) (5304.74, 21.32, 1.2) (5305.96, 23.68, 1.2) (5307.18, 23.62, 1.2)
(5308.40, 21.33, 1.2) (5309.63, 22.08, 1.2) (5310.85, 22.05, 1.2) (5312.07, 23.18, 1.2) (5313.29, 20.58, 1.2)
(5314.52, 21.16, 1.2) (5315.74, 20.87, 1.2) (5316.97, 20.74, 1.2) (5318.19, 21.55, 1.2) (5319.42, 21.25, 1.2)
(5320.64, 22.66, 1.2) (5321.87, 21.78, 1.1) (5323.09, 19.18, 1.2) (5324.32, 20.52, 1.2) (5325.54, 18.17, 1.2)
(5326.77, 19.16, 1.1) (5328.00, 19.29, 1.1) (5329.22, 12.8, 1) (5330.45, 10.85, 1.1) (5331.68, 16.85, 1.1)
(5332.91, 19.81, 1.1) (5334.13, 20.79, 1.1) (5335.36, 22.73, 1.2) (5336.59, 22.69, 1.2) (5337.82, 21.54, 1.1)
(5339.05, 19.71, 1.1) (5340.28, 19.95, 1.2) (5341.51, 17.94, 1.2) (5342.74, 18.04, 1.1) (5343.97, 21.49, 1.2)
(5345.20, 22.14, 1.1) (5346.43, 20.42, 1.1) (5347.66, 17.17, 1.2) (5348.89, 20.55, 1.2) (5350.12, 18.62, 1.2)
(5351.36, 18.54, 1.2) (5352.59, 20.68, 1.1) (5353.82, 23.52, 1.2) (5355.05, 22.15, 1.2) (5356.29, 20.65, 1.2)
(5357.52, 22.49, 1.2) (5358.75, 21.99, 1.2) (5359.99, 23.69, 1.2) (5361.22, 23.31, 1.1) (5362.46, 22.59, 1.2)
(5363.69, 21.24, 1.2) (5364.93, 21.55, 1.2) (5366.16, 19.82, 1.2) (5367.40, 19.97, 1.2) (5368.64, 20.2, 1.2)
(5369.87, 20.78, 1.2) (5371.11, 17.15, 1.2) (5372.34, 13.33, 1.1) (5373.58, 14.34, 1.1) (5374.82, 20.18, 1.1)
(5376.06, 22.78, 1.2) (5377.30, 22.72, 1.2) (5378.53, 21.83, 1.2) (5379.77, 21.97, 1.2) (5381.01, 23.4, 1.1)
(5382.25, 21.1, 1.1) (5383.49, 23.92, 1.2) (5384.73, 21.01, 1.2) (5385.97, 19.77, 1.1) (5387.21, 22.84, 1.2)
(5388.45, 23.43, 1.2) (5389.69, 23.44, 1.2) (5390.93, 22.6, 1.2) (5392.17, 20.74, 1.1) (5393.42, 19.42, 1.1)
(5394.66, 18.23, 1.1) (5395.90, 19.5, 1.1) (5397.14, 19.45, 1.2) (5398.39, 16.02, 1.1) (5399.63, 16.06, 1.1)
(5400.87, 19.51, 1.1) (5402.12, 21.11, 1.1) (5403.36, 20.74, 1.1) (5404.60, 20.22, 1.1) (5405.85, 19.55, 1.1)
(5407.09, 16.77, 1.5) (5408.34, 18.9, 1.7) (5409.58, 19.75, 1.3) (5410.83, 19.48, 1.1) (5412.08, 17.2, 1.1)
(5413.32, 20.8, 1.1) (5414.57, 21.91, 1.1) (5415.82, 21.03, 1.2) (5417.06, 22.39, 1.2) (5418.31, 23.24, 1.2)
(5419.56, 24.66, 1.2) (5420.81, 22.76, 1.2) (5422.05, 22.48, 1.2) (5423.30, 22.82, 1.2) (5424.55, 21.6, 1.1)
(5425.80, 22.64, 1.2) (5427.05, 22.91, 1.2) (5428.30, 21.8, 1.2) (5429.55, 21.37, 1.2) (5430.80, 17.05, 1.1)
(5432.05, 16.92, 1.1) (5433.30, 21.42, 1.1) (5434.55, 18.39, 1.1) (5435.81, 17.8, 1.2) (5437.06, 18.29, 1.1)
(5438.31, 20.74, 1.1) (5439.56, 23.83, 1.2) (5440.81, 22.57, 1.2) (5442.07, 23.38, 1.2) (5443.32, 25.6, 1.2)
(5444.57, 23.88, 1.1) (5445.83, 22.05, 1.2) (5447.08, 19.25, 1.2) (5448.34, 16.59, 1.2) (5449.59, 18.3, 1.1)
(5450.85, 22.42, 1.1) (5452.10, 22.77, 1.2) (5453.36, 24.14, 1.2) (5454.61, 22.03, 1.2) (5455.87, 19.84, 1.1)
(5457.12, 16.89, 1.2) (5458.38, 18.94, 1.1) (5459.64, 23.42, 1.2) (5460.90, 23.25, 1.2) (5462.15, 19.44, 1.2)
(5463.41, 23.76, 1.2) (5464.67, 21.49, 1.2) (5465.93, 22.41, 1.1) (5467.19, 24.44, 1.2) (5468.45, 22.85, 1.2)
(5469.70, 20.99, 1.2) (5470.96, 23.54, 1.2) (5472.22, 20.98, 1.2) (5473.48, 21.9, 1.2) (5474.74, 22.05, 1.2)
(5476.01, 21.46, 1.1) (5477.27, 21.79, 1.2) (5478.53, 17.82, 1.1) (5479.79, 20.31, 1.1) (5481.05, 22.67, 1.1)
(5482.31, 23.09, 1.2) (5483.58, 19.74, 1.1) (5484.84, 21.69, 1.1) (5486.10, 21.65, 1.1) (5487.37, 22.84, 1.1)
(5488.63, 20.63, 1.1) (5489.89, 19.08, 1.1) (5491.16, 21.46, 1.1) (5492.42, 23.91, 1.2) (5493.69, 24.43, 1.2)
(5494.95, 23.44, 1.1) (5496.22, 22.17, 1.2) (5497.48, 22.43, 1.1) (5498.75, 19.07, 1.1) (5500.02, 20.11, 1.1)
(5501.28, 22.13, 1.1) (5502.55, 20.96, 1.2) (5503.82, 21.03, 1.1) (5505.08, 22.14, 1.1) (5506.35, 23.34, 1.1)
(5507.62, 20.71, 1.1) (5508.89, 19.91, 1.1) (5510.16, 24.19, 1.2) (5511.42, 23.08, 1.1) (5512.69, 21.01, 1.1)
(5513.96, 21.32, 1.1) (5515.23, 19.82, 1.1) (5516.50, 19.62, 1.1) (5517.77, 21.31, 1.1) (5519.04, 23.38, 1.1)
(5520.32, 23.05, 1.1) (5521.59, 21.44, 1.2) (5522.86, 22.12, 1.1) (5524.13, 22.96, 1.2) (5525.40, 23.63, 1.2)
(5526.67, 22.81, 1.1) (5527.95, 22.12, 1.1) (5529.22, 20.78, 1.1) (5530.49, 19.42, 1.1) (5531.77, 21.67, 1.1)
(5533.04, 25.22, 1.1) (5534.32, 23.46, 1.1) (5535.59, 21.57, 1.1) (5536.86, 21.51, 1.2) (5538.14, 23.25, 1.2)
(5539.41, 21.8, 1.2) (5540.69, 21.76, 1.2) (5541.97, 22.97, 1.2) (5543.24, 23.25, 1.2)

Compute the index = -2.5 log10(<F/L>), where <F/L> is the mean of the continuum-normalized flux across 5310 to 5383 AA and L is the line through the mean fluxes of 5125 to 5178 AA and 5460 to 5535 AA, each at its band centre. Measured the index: -0.142 mag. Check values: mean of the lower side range 12.7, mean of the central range 20.3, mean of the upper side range 21.9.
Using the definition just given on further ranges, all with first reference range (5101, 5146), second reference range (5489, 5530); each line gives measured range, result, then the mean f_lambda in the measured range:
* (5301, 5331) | -0.15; 20.3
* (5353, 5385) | -0.12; 21.1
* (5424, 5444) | -0.04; 21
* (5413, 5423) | -0.13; 22.5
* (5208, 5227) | -0.09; 17.1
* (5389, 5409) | 0.00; 19.5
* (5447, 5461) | 0.00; 20.6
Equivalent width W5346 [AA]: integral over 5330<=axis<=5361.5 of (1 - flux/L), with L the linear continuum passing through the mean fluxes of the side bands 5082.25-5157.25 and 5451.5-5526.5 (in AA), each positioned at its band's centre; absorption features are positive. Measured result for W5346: -2.8 AA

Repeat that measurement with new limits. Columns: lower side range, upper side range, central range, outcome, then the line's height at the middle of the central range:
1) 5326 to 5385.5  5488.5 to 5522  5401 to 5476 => -0.54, 21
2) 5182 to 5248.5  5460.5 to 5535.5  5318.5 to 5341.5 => -1.04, 18.6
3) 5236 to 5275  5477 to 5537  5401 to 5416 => 0.51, 20.4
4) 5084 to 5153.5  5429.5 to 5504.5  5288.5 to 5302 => -1.75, 17.7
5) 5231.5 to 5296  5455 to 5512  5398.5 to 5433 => 0.53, 20.8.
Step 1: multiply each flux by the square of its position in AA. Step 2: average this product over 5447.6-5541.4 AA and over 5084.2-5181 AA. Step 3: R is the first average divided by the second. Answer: 1.86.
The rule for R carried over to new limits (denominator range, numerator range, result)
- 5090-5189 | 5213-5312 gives 1.56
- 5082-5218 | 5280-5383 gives 1.63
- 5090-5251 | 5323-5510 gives 1.56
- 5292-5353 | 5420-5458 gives 1.10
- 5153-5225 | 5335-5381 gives 1.62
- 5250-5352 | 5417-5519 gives 1.18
